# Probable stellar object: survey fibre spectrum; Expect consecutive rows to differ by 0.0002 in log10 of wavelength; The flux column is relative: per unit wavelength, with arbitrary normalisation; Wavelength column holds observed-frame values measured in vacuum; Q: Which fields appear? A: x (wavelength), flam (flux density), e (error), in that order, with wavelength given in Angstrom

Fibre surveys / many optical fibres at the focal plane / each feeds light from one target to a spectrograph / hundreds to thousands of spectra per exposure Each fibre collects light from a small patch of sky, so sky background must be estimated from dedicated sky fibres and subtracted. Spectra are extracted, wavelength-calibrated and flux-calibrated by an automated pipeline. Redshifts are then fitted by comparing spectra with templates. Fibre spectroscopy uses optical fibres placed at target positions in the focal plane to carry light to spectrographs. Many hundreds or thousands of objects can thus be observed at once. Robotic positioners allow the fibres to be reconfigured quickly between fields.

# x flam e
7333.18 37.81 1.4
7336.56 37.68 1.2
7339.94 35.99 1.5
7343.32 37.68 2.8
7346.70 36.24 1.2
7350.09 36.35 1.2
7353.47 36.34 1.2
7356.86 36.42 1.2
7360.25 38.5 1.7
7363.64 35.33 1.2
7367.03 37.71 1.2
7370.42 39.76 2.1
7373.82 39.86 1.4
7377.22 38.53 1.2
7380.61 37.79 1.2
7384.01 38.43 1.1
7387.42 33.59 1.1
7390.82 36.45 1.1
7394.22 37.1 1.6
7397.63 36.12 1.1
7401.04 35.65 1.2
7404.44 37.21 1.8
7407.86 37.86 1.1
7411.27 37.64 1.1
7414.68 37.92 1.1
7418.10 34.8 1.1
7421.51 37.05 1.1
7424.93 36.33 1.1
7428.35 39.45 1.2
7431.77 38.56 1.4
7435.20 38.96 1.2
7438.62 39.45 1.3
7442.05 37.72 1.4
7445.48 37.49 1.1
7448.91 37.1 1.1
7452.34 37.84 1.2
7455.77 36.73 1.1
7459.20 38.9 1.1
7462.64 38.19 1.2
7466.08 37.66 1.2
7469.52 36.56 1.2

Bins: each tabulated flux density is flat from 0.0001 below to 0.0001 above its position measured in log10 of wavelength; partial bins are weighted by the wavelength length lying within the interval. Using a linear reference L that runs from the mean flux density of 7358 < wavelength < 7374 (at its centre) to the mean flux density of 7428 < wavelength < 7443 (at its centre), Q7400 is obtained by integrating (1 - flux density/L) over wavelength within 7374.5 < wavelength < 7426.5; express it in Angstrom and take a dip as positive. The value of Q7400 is 2.1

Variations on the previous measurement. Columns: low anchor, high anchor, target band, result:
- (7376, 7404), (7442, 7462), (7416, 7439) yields -0.3 Angstrom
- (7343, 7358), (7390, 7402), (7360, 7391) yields -1.0 Angstrom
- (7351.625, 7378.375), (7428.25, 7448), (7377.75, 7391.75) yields 0.5 Angstrom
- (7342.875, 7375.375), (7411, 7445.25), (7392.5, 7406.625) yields 0.4 Angstrom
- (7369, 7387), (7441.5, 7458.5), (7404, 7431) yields 0.4 Angstrom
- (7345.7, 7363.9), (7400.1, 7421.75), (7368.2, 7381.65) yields -0.8 Angstrom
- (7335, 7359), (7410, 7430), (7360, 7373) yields -0.4 Angstrom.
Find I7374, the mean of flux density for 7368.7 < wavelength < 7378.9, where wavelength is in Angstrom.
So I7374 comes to 39.4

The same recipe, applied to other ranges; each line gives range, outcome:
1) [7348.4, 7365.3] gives 36.6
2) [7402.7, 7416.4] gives 37.7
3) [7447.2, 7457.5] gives 37.3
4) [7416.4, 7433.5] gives 37.2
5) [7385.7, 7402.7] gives 35.8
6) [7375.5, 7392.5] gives 37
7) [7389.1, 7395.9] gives 36.8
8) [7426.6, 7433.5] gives 39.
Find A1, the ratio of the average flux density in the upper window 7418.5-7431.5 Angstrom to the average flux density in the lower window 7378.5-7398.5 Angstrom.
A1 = 1.0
